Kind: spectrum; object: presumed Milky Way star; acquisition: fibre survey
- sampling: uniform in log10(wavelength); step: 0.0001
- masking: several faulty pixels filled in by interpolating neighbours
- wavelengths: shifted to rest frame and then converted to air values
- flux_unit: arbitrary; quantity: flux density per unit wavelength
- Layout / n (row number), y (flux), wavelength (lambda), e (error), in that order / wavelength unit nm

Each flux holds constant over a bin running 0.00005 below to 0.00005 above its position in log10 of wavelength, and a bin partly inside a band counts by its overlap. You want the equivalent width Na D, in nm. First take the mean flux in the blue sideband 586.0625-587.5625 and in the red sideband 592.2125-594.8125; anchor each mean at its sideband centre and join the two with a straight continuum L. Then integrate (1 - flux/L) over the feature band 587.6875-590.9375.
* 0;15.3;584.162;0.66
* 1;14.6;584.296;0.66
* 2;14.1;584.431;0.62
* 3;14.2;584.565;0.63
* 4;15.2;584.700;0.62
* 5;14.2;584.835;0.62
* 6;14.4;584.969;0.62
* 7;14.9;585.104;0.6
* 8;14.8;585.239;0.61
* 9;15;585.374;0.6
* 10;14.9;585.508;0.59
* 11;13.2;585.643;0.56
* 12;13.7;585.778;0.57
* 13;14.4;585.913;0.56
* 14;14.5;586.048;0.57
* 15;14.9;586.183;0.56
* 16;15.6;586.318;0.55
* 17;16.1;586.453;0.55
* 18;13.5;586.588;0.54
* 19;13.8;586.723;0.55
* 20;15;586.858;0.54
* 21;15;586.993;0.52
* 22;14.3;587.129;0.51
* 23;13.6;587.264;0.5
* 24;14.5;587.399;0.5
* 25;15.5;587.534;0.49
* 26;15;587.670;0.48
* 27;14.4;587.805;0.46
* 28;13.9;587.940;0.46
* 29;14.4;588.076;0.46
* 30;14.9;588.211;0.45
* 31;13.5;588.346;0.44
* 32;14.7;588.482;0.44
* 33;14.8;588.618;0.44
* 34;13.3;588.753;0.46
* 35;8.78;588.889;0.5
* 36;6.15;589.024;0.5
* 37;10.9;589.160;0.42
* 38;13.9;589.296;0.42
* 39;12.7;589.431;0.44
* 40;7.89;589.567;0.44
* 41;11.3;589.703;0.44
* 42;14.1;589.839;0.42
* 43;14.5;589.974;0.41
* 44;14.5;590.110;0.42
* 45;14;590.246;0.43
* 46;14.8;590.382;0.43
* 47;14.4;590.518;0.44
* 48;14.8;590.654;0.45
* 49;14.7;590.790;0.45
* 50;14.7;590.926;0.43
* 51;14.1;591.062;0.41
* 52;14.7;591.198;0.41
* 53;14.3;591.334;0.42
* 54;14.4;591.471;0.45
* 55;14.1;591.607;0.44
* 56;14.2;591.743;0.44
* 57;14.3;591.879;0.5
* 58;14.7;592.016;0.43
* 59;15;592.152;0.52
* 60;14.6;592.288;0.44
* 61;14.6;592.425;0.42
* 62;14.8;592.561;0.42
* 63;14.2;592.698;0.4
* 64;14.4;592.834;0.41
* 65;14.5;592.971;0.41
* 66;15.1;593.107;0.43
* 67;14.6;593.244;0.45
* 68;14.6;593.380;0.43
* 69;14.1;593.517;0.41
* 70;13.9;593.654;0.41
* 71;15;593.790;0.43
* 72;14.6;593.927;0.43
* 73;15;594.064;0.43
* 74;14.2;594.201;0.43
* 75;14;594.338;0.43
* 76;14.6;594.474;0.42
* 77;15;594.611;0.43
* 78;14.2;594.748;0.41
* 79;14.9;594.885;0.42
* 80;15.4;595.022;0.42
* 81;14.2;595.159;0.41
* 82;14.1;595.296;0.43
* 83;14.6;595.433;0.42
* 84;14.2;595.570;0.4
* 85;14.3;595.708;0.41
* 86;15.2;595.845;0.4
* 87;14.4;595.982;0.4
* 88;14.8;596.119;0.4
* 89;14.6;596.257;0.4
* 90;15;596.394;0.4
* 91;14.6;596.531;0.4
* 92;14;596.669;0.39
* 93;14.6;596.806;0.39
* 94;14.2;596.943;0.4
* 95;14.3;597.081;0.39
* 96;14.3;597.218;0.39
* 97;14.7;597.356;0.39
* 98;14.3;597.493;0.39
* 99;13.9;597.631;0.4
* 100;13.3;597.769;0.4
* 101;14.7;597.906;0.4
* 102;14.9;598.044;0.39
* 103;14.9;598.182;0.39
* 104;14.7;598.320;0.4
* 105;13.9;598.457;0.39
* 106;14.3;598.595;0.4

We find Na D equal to 0.32 nm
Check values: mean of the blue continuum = 14.7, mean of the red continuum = 14.5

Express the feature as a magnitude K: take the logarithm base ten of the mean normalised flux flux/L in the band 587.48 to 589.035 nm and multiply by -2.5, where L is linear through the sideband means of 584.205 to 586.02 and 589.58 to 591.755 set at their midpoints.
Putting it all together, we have 0.06 mag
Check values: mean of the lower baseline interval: 14.4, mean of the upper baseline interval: 14.1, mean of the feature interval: 13.5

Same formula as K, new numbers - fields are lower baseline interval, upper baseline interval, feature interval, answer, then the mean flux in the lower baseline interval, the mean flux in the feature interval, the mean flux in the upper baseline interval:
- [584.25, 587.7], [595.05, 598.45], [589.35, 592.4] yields 0.04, 14.6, 14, 14.5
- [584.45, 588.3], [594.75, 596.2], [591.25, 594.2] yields 0.00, 14.6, 14.5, 14.6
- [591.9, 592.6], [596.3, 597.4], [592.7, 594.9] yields 0.01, 14.7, 14.5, 14.5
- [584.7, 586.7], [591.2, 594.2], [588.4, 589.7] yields 0.26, 14.6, 11.5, 14.5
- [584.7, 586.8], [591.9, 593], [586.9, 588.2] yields 0.00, 14.6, 14.5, 14.6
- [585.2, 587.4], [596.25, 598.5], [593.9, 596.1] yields -0.01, 14.5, 14.6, 14.4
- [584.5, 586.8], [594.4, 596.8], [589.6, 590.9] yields 0.05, 14.5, 14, 14.6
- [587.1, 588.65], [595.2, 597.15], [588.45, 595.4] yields 0.04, 14.5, 13.9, 14.5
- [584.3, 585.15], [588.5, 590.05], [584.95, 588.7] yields -0.10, 14.5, 14.5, 11.8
